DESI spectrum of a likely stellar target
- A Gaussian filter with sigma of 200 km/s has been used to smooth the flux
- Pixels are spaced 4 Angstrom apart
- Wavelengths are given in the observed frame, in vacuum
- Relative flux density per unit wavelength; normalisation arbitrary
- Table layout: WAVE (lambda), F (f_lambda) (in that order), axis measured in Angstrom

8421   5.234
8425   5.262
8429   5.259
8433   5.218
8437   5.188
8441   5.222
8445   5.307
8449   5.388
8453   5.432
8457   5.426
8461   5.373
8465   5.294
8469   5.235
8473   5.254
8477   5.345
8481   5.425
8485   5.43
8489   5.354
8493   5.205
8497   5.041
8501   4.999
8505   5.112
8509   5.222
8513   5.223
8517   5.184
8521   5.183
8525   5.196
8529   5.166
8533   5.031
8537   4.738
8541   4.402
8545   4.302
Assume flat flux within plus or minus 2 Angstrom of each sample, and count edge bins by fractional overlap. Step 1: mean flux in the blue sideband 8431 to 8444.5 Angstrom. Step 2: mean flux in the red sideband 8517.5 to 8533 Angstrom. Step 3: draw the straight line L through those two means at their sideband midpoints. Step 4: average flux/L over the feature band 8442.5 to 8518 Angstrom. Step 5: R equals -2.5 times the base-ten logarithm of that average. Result -0.02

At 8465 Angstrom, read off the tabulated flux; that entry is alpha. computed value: 5.294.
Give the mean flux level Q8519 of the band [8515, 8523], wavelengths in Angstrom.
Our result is 5.18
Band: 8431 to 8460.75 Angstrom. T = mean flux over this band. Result 5.32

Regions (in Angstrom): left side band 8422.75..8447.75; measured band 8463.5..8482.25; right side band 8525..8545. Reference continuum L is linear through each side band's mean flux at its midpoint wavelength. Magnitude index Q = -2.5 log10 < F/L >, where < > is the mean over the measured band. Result -0.05 mag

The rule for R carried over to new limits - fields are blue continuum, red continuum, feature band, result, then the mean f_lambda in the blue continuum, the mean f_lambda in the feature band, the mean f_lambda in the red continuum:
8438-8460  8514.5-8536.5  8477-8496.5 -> -0.02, 5.35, 5.33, 5.13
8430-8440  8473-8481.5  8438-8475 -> -0.01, 5.21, 5.32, 5.35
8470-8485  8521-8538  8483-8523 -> 0.00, 5.35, 5.2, 5.07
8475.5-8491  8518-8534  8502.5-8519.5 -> 0.01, 5.39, 5.18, 5.15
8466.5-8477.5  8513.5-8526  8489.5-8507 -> 0.02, 5.27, 5.11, 5.19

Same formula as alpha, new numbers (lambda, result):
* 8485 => 5.43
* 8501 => 4.999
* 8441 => 5.222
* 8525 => 5.196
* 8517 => 5.184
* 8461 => 5.373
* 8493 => 5.205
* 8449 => 5.388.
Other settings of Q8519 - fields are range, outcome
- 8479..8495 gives 5.35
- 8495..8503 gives 5.02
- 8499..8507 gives 5.06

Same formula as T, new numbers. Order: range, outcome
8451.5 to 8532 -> 5.25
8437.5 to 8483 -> 5.33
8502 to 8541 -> 5.08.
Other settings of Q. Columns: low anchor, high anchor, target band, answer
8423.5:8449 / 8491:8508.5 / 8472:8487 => -0.05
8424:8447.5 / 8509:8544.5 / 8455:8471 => -0.03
